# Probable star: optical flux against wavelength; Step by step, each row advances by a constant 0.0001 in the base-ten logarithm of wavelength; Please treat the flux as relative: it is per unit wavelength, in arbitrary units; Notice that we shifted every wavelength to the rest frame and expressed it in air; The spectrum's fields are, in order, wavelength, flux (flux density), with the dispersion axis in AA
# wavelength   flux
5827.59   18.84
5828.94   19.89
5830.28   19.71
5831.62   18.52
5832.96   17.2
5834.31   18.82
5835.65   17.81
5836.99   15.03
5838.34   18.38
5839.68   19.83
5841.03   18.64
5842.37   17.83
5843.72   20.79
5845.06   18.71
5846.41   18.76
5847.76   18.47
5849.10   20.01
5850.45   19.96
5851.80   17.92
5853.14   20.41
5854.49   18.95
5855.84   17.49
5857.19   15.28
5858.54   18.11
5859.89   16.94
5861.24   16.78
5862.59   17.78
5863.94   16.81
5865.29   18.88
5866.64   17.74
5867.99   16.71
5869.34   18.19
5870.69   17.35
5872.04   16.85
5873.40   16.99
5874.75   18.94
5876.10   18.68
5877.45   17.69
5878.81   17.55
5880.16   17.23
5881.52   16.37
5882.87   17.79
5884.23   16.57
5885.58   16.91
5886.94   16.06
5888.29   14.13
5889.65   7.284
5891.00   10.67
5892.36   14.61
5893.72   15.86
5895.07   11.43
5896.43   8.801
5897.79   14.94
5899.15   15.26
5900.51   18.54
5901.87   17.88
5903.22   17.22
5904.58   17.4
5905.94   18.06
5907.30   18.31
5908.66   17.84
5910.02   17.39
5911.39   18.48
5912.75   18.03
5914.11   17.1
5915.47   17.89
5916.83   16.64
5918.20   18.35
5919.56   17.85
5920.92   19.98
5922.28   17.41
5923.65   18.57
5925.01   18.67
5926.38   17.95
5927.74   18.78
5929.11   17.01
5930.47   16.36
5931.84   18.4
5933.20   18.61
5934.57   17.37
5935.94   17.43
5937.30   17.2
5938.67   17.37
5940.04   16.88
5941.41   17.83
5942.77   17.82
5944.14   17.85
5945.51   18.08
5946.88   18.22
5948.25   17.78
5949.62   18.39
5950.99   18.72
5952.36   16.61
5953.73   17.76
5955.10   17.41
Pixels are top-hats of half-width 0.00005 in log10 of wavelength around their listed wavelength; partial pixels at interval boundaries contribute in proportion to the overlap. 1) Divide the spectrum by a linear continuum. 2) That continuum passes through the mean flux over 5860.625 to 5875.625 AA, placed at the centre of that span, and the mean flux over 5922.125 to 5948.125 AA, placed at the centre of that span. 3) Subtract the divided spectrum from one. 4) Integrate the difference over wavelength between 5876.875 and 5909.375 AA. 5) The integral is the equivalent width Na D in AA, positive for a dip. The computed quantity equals 3.8 AA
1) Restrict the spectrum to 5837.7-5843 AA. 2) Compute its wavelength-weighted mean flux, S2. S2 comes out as 18.7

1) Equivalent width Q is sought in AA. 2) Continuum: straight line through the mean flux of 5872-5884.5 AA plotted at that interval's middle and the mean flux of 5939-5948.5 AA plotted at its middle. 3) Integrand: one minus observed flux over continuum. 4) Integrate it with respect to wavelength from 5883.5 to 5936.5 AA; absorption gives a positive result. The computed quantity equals 3.2 AA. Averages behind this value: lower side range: 17.5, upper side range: 17.8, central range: 16.6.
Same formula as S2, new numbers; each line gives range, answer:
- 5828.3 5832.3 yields 19.4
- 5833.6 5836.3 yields 18.3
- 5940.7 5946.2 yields 17.9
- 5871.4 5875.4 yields 17.6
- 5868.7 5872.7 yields 17.5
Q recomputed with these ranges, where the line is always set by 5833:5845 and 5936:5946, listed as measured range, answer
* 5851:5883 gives 0.85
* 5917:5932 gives -0.31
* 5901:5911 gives 0.04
